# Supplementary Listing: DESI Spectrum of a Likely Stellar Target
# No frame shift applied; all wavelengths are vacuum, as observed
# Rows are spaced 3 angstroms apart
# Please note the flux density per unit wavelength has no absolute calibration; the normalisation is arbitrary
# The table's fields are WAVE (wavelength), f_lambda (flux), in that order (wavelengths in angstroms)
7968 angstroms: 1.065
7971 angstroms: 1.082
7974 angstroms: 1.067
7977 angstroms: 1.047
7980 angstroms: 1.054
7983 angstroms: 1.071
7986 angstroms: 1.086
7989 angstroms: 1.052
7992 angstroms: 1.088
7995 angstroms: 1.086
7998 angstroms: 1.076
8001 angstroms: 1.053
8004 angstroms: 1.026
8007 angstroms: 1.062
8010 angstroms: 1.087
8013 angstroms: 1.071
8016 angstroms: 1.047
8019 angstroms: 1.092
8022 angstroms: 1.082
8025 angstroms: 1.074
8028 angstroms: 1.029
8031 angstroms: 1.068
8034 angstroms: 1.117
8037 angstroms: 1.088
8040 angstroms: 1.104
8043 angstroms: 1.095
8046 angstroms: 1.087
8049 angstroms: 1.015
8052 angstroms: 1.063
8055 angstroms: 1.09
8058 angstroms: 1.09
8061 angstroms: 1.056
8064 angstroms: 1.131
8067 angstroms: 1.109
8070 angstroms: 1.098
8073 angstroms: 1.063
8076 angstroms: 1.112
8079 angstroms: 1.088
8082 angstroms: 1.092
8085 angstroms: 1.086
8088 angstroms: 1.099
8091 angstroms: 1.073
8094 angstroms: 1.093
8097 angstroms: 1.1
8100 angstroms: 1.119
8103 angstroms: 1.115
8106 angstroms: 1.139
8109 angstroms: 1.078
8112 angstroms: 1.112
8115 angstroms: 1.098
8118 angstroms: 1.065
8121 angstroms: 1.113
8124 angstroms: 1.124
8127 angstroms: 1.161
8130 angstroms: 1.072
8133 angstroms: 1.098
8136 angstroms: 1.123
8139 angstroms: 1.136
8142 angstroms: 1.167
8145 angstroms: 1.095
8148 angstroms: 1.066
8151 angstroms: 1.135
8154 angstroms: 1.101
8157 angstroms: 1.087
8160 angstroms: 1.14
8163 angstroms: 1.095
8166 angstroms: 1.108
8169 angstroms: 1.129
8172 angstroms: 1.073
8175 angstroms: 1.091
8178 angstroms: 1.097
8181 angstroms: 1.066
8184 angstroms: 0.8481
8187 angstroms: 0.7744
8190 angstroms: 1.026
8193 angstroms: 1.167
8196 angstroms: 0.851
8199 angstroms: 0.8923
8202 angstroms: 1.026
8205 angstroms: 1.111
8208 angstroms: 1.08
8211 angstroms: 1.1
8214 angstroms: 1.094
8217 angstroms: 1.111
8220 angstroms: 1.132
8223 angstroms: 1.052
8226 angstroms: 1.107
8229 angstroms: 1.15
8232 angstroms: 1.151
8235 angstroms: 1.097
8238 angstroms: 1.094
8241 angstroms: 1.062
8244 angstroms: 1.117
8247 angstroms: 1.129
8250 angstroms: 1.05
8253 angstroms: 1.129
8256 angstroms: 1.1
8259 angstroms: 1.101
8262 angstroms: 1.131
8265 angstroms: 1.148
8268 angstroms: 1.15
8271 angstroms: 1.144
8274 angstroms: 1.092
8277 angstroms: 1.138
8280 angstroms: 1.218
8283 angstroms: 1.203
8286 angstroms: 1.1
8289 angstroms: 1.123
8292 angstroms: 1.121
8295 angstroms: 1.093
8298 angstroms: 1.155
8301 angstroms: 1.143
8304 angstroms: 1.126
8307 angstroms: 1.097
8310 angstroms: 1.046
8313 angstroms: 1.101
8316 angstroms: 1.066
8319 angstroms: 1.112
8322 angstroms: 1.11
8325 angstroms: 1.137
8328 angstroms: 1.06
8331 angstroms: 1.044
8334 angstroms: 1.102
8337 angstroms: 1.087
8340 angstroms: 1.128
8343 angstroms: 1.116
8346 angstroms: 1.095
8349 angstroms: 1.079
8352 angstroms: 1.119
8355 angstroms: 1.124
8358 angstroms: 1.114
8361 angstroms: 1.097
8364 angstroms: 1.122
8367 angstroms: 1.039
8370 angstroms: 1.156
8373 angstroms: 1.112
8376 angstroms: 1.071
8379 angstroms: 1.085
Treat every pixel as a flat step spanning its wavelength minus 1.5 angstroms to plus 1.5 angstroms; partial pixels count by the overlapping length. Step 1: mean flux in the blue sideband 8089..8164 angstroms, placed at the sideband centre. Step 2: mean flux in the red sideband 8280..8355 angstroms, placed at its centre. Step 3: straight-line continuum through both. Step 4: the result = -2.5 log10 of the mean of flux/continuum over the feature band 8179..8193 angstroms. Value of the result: 0.16 mag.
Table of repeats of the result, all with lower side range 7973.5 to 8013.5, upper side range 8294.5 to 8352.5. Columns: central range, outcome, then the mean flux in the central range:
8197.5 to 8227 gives 0.019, 1.07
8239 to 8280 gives -0.024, 1.12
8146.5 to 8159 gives -0.016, 1.1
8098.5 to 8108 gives -0.044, 1.12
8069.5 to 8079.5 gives -0.015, 1.09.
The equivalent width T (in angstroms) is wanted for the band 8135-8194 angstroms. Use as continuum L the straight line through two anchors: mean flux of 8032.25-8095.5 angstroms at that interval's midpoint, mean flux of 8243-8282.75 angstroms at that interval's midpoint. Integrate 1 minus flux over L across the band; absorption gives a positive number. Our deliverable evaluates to 1.8 angstroms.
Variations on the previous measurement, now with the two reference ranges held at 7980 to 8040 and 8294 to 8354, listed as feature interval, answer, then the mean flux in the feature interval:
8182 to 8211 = 2.8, 0.983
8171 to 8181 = 0.0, 1.08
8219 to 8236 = -0.4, 1.11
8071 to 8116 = -0.8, 1.1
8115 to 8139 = -0.6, 1.11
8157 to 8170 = -0.3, 1.11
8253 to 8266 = -0.3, 1.12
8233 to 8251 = 0.0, 1.09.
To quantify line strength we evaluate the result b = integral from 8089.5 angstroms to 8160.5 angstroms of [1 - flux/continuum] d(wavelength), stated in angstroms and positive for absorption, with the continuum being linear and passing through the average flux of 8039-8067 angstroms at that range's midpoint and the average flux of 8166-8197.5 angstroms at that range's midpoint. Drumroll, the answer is -4.3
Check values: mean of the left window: 1.08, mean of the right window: 1.02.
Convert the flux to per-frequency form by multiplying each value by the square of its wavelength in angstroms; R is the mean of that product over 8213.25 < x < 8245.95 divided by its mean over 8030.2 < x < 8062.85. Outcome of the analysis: 1.1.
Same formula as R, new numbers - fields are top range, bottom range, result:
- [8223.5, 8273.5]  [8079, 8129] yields 1.05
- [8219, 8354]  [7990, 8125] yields 1.08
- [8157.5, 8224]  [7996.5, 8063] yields 1.02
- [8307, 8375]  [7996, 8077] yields 1.10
